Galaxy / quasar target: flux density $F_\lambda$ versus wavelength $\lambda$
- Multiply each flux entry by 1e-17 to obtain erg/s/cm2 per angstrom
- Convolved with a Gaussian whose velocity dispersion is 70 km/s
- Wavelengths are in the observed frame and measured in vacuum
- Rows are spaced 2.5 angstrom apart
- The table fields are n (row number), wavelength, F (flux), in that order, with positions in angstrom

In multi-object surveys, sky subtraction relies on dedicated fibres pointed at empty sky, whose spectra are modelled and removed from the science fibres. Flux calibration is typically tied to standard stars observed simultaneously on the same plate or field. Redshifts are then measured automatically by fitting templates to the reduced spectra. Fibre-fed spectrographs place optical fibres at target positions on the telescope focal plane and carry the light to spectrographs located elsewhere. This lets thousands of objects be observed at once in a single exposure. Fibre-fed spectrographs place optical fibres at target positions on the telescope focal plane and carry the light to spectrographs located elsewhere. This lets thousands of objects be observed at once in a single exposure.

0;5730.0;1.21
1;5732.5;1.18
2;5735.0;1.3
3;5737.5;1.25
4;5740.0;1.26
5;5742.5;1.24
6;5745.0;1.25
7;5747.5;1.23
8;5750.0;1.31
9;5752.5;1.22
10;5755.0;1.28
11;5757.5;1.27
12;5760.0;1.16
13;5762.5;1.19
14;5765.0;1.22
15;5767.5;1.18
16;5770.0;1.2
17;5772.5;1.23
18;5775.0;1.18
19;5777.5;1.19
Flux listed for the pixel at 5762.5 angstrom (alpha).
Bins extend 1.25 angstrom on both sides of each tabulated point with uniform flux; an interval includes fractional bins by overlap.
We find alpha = 1.19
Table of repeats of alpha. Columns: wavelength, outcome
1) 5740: 1.26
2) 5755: 1.28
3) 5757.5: 1.27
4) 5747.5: 1.23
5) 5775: 1.18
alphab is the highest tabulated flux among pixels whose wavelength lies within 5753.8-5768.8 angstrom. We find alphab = 1.28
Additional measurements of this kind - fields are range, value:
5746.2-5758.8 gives 1.31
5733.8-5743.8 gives 1.3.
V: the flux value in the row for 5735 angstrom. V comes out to 1.3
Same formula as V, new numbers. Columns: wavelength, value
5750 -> 1.31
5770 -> 1.2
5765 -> 1.22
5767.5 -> 1.18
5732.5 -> 1.18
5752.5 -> 1.22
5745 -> 1.25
